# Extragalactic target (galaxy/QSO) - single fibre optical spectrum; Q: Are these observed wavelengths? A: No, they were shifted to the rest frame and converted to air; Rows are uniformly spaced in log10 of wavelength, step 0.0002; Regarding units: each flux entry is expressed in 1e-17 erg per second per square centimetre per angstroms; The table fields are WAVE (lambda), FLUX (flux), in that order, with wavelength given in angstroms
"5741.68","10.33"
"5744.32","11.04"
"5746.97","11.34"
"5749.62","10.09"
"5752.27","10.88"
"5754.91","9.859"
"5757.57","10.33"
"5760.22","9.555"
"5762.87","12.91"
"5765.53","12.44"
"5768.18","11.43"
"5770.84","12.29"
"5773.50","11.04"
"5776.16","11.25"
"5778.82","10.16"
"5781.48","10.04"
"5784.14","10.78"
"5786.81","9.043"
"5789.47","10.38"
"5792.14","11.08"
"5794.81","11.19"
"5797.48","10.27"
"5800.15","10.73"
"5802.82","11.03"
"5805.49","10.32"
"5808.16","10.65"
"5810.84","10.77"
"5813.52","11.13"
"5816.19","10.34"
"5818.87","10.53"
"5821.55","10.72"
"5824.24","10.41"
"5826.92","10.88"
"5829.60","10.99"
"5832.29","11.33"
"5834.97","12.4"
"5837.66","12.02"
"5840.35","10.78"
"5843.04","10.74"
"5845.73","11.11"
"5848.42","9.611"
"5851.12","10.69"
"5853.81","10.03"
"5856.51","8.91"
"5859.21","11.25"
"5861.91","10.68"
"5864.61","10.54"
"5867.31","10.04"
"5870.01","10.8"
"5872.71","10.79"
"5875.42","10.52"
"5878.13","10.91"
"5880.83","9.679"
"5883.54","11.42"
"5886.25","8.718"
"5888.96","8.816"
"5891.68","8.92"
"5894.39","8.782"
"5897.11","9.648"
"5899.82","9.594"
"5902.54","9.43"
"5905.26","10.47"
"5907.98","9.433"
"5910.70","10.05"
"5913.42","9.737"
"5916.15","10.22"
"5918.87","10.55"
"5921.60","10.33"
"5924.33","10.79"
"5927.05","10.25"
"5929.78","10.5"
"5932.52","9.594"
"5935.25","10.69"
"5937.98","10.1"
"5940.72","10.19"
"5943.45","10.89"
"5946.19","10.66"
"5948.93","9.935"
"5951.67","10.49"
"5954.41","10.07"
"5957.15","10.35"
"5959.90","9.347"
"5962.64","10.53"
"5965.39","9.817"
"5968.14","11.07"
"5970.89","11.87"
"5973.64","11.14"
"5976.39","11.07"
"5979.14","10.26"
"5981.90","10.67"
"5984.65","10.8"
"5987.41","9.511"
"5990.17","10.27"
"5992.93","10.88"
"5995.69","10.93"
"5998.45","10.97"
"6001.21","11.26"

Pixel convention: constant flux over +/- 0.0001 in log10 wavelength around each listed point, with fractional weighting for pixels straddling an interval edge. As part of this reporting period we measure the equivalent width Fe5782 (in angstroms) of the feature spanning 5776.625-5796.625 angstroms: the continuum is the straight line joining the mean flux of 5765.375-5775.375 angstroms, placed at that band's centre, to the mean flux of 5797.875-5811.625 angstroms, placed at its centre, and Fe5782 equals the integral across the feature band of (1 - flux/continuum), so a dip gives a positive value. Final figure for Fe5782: 1.41 angstroms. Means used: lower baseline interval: 11.7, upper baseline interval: 10.7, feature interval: 10.4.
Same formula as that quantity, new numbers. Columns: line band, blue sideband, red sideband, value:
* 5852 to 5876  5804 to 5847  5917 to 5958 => 0.8 angstroms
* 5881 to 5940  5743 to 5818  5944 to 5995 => 3.8 angstroms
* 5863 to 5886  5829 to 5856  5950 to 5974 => 0.6 angstroms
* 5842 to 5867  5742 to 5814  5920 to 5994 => 0.6 angstroms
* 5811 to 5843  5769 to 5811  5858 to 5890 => -1.5 angstroms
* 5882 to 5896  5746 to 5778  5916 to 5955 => 1.6 angstroms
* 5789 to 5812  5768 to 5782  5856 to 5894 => 0.2 angstroms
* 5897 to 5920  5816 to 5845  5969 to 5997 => 2.1 angstroms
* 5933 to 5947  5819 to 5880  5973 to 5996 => 0.2 angstroms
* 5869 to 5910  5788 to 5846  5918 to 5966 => 2.7 angstroms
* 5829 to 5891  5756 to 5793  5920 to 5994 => 0.9 angstroms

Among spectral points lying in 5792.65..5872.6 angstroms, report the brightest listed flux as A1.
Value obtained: 12.4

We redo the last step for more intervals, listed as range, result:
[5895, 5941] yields 10.79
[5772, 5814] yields 11.25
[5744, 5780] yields 12.91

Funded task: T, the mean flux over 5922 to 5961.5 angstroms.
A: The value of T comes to 10.3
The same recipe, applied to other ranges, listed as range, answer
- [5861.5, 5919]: 9.97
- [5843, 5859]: 10.2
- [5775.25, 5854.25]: 10.7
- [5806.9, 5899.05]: 10.4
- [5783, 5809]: 10.5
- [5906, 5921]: 10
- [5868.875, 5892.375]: 10.1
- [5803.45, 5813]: 10.7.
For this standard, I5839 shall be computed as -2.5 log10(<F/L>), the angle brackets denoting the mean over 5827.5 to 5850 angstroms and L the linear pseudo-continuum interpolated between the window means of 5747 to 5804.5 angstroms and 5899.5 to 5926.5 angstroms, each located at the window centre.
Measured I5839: -0.06 mag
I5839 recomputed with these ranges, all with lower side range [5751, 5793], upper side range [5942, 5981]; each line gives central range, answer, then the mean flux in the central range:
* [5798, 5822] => 0.01 mag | 10.7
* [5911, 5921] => 0.05 mag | 10.2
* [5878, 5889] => 0.08 mag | 9.93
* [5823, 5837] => -0.05 mag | 11.3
